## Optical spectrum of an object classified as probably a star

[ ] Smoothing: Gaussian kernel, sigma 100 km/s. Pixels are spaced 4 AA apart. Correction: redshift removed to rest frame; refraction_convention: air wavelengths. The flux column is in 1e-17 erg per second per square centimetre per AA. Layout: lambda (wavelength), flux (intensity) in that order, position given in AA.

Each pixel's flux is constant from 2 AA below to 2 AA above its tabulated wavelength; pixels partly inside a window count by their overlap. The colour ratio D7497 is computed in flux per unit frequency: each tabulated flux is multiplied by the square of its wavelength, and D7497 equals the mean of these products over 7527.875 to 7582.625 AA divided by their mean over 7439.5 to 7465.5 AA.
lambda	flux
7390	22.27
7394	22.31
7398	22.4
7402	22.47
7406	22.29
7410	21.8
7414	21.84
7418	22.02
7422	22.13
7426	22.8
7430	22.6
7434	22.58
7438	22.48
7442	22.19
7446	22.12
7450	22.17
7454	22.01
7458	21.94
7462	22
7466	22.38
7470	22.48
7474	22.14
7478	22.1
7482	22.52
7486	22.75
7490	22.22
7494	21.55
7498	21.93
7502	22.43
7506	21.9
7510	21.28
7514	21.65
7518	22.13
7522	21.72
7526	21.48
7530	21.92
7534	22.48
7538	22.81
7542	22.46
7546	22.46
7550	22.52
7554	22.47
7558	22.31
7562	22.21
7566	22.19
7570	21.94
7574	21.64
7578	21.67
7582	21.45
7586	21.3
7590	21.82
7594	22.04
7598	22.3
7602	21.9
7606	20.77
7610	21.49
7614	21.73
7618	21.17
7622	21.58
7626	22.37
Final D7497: 1.03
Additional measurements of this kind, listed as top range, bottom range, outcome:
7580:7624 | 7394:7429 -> 1.02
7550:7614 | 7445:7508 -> 1.01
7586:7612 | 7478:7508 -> 1.01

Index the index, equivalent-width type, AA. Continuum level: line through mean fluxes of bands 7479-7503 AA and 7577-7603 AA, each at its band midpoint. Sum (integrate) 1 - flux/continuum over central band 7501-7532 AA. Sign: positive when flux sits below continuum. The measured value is 0.44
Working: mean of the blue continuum 22.2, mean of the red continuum 21.8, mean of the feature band 21.8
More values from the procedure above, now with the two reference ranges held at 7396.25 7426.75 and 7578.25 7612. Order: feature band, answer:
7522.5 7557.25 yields -0.79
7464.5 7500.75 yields -0.42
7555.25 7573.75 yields -0.34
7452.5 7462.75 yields 0.03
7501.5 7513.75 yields 0.07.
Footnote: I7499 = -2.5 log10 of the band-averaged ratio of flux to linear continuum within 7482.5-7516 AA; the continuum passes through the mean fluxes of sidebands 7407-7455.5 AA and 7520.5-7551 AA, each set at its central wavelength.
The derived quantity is 0.012 mag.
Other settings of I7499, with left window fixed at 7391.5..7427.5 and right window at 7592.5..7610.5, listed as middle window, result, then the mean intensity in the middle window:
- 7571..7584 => 0.01 mag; 21.6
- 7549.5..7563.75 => -0.03 mag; 22.4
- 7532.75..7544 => -0.03 mag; 22.6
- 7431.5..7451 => -0.01 mag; 22.3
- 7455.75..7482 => -0.01 mag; 22.2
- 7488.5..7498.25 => 0.01 mag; 21.9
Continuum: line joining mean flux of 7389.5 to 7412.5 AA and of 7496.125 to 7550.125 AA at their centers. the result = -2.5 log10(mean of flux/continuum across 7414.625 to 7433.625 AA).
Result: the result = -0.01 mag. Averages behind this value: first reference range 22.2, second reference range 22.1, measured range 22.4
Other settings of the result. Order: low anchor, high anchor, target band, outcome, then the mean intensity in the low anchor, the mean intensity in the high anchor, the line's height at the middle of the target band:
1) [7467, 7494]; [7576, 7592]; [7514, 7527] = 0.01 mag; 22.3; 21.6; 22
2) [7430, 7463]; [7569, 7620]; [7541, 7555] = -0.03 mag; 22.2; 21.6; 21.8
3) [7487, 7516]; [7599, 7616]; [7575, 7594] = 0.00 mag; 21.9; 21.5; 21.6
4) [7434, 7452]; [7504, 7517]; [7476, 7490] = -0.03 mag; 22.3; 21.6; 21.9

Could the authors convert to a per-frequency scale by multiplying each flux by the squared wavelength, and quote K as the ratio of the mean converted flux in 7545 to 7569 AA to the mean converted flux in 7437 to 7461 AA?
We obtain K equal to 1.04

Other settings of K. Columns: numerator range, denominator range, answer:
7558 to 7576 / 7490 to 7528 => 1.03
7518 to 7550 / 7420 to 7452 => 1.02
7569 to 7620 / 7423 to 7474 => 1.01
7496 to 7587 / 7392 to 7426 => 1.03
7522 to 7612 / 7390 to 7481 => 1.02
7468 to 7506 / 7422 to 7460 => 1.01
